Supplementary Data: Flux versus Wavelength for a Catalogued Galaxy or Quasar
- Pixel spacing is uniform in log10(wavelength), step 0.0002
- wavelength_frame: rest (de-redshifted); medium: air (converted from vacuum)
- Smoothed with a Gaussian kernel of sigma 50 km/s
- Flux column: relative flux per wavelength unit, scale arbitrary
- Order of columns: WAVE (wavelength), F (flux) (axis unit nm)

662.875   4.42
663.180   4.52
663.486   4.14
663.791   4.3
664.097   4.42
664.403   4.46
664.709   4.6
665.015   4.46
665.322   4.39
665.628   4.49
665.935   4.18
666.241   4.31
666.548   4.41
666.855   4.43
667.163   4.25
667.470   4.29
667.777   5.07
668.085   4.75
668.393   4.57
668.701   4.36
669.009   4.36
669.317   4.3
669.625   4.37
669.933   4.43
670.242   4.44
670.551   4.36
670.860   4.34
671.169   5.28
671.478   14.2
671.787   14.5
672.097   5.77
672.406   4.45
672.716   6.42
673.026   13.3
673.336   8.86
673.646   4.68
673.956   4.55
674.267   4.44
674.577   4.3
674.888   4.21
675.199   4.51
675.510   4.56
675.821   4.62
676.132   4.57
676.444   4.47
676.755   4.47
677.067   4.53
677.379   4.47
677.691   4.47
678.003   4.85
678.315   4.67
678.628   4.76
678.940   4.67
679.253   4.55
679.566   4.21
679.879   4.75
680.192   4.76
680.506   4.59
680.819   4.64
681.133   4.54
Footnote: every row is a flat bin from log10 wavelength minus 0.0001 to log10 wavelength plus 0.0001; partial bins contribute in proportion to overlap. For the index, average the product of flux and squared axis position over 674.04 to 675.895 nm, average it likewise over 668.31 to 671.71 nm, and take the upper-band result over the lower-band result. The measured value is 0.8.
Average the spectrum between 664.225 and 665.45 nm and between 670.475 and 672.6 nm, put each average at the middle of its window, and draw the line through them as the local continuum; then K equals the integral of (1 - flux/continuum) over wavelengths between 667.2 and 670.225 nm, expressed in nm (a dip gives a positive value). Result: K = 0.86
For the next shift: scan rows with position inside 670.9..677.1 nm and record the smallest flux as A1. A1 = 4.21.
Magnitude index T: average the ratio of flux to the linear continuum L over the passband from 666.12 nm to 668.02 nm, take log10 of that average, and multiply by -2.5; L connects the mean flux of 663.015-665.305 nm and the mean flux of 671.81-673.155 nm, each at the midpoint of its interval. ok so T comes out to 0.26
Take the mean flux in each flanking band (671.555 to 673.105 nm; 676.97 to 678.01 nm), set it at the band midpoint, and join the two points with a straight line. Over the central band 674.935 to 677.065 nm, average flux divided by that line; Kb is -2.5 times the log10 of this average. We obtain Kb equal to 0.26 mag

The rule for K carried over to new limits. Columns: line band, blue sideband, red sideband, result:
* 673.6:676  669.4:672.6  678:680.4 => 0.50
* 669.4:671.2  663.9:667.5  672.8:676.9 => 0.18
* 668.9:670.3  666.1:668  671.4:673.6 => 0.48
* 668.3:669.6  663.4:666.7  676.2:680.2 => 0.02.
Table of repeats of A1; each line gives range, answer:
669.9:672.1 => 4.34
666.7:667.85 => 4.25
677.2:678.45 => 4.47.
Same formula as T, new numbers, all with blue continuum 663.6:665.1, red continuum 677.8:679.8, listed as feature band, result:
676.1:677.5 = 0.02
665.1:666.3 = 0.03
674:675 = 0.05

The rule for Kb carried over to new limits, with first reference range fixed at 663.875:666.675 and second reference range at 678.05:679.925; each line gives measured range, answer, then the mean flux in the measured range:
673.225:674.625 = -0.178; 5.34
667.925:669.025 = -0.017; 4.53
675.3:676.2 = -0.005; 4.58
